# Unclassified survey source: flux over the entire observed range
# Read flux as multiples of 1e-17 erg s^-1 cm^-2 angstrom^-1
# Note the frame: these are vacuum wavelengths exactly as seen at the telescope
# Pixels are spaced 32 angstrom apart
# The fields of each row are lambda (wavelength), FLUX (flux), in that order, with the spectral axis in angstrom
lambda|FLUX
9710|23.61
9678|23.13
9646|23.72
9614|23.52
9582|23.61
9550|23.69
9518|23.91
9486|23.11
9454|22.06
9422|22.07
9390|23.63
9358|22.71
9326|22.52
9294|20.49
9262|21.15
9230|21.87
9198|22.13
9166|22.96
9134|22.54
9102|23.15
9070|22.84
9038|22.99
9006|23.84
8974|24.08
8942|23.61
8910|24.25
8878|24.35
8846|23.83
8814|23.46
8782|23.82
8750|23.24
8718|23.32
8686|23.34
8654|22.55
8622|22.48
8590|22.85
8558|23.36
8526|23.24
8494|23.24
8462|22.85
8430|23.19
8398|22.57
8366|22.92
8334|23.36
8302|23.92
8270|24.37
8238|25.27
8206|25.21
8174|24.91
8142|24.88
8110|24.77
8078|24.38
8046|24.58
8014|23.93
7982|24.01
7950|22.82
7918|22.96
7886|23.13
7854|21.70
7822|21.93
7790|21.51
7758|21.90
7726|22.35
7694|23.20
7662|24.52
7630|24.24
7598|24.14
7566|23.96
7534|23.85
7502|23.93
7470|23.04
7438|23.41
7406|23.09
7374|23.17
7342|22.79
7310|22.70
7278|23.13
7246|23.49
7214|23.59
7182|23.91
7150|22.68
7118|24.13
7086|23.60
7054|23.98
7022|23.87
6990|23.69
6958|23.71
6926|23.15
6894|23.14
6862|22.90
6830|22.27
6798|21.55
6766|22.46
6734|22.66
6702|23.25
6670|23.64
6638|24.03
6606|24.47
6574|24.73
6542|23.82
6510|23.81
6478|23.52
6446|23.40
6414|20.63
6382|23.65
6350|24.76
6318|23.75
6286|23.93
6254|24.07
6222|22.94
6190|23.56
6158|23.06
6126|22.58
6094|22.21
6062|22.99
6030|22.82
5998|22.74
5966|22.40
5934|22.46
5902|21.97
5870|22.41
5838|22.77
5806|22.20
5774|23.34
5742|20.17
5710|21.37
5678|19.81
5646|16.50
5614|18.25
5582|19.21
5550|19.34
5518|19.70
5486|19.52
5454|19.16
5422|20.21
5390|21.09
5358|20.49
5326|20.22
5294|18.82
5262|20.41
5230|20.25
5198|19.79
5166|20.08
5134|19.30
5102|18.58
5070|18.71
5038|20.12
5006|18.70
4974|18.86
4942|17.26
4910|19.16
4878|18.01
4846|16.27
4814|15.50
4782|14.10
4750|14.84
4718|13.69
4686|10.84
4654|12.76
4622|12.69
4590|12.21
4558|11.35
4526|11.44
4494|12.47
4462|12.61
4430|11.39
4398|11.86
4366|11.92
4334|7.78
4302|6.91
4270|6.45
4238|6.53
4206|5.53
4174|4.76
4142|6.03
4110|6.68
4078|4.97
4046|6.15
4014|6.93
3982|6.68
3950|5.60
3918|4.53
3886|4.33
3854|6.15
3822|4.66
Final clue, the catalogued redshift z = 0.09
